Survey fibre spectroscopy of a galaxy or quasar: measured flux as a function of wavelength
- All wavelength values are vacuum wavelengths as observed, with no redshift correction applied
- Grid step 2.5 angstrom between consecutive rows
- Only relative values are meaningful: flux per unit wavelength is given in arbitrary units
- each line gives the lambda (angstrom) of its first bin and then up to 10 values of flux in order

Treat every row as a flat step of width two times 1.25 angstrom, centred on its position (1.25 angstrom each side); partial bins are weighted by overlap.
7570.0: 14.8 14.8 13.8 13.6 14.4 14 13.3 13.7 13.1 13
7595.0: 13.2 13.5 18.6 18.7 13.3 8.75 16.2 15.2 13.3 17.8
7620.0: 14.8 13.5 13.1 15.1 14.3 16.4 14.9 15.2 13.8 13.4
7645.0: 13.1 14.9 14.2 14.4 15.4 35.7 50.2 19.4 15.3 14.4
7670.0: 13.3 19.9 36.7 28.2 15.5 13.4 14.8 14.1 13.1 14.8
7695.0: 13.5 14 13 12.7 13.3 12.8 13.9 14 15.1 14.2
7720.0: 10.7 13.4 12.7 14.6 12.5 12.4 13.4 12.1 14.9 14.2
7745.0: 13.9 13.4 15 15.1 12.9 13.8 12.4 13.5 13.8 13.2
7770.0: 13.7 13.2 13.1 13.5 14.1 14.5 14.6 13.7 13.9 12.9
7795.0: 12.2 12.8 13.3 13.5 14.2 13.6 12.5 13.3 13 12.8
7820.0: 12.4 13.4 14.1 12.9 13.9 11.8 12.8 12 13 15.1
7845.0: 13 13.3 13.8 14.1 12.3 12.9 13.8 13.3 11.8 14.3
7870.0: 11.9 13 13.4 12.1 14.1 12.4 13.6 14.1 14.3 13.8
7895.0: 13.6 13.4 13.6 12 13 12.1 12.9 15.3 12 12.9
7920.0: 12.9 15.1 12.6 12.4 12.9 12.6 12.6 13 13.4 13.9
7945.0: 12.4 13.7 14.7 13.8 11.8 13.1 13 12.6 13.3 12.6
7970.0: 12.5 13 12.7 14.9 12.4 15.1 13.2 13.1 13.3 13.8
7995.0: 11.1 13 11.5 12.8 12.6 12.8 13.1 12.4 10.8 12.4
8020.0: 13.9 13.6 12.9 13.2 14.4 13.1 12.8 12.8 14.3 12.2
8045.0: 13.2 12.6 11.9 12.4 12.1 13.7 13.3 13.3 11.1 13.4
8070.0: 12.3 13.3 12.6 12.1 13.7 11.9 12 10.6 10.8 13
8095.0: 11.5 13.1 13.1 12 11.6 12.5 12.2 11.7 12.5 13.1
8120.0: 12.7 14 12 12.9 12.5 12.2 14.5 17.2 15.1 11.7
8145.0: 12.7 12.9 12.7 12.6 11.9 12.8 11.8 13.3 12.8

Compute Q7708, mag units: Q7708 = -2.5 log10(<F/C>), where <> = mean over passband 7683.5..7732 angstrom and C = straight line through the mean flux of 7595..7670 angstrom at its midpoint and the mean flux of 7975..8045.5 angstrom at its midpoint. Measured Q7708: 0.179 mag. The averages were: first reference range 16.7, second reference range 13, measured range 13.5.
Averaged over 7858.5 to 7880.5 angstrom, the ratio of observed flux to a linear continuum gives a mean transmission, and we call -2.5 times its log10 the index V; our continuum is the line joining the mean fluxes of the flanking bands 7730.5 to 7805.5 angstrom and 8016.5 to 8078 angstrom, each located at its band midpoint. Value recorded 0.02 mag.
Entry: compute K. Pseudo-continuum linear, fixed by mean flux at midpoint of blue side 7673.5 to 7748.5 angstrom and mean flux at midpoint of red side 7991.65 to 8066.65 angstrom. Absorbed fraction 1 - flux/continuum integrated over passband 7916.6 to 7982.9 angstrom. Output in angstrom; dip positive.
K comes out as 0.7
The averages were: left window 14.9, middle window 13.2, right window 12.8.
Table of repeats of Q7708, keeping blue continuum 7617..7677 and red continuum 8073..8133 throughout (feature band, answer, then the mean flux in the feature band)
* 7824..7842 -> 0.22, 13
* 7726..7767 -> 0.25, 13.6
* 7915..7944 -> 0.13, 13.1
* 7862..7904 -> 0.16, 13.2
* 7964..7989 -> 0.06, 13.3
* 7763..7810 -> 0.22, 13.5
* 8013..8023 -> 0.08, 12.6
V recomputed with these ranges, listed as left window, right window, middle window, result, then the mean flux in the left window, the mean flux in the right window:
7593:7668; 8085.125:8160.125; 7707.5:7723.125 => 0.18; 16.7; 12.7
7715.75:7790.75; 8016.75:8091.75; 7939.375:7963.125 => -0.02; 13.6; 12.7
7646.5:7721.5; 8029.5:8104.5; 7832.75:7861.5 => 0.17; 17.5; 12.6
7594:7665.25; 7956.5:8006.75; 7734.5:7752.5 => 0.12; 16.8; 13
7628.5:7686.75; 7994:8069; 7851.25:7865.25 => 0.19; 18.9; 12.8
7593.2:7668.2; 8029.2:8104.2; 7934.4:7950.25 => 0.03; 16.7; 12.6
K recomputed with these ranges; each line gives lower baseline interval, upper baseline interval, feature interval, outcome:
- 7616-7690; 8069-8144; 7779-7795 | 2.6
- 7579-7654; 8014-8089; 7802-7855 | 1.3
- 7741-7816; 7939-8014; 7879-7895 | -0.5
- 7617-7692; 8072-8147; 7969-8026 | 4.3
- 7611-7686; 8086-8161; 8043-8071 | 1.6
